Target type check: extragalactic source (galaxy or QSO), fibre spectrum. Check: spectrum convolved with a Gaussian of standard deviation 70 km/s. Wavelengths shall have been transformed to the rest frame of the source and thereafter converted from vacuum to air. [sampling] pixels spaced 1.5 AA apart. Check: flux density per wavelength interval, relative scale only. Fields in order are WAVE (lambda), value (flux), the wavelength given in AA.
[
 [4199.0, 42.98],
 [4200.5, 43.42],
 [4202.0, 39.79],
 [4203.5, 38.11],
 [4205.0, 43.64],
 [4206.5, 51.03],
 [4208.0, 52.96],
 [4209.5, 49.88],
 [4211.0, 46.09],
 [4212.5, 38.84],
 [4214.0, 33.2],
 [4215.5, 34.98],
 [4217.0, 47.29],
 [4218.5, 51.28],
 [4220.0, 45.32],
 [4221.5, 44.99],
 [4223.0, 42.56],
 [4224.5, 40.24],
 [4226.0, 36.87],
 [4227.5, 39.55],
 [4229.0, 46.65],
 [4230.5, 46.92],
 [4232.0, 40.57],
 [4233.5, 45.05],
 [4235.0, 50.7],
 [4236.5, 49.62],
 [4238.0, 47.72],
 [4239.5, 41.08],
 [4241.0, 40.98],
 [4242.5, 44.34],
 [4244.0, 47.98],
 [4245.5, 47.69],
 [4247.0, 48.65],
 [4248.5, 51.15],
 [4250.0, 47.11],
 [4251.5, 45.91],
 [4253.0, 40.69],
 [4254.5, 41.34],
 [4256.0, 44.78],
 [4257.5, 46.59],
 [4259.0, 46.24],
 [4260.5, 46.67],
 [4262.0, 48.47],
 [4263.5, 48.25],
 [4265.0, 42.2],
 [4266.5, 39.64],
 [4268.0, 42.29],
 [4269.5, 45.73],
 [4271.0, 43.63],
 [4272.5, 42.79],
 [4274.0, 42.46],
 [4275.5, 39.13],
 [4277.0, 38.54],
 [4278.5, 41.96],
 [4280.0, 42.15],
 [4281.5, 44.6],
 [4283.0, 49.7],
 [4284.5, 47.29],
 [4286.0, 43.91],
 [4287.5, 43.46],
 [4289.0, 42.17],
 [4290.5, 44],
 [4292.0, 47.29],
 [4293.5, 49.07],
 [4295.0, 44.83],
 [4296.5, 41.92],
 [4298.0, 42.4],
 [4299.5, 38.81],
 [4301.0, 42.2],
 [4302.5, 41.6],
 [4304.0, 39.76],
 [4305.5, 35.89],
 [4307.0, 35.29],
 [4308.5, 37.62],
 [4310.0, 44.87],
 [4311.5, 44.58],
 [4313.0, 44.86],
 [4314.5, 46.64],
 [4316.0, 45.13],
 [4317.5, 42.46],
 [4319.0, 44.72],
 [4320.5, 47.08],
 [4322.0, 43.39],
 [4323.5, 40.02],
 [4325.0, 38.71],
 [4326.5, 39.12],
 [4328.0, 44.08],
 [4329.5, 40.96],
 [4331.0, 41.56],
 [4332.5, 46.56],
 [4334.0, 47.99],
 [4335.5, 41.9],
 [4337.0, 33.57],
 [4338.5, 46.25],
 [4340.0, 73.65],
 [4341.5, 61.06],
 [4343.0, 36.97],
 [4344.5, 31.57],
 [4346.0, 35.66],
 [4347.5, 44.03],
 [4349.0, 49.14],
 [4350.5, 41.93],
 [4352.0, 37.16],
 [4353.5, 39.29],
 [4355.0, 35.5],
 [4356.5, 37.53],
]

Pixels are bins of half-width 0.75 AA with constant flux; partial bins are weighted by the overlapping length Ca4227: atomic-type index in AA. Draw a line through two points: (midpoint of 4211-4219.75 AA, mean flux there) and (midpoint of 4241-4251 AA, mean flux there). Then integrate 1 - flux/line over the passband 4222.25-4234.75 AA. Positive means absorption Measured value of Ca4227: 0.4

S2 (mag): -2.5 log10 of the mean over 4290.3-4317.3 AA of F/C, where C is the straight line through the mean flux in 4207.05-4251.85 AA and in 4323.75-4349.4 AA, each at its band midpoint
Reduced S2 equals 0.04 mag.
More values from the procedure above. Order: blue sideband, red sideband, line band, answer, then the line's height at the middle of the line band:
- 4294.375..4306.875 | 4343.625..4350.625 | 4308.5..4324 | -0.09 mag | 40.5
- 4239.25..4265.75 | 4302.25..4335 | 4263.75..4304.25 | 0.02 mag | 44.1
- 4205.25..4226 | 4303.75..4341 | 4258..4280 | 0.01 mag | 43.9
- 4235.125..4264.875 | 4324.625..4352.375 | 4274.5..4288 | 0.05 mag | 45.3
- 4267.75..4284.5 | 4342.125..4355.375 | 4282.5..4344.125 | -0.07 mag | 41.2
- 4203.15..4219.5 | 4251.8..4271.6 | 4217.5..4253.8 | -0.02 mag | 44.4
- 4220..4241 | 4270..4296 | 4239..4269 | -0.03 mag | 44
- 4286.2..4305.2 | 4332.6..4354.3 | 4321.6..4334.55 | 0.04 mag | 43.9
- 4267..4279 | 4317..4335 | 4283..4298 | -0.07 mag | 42.4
